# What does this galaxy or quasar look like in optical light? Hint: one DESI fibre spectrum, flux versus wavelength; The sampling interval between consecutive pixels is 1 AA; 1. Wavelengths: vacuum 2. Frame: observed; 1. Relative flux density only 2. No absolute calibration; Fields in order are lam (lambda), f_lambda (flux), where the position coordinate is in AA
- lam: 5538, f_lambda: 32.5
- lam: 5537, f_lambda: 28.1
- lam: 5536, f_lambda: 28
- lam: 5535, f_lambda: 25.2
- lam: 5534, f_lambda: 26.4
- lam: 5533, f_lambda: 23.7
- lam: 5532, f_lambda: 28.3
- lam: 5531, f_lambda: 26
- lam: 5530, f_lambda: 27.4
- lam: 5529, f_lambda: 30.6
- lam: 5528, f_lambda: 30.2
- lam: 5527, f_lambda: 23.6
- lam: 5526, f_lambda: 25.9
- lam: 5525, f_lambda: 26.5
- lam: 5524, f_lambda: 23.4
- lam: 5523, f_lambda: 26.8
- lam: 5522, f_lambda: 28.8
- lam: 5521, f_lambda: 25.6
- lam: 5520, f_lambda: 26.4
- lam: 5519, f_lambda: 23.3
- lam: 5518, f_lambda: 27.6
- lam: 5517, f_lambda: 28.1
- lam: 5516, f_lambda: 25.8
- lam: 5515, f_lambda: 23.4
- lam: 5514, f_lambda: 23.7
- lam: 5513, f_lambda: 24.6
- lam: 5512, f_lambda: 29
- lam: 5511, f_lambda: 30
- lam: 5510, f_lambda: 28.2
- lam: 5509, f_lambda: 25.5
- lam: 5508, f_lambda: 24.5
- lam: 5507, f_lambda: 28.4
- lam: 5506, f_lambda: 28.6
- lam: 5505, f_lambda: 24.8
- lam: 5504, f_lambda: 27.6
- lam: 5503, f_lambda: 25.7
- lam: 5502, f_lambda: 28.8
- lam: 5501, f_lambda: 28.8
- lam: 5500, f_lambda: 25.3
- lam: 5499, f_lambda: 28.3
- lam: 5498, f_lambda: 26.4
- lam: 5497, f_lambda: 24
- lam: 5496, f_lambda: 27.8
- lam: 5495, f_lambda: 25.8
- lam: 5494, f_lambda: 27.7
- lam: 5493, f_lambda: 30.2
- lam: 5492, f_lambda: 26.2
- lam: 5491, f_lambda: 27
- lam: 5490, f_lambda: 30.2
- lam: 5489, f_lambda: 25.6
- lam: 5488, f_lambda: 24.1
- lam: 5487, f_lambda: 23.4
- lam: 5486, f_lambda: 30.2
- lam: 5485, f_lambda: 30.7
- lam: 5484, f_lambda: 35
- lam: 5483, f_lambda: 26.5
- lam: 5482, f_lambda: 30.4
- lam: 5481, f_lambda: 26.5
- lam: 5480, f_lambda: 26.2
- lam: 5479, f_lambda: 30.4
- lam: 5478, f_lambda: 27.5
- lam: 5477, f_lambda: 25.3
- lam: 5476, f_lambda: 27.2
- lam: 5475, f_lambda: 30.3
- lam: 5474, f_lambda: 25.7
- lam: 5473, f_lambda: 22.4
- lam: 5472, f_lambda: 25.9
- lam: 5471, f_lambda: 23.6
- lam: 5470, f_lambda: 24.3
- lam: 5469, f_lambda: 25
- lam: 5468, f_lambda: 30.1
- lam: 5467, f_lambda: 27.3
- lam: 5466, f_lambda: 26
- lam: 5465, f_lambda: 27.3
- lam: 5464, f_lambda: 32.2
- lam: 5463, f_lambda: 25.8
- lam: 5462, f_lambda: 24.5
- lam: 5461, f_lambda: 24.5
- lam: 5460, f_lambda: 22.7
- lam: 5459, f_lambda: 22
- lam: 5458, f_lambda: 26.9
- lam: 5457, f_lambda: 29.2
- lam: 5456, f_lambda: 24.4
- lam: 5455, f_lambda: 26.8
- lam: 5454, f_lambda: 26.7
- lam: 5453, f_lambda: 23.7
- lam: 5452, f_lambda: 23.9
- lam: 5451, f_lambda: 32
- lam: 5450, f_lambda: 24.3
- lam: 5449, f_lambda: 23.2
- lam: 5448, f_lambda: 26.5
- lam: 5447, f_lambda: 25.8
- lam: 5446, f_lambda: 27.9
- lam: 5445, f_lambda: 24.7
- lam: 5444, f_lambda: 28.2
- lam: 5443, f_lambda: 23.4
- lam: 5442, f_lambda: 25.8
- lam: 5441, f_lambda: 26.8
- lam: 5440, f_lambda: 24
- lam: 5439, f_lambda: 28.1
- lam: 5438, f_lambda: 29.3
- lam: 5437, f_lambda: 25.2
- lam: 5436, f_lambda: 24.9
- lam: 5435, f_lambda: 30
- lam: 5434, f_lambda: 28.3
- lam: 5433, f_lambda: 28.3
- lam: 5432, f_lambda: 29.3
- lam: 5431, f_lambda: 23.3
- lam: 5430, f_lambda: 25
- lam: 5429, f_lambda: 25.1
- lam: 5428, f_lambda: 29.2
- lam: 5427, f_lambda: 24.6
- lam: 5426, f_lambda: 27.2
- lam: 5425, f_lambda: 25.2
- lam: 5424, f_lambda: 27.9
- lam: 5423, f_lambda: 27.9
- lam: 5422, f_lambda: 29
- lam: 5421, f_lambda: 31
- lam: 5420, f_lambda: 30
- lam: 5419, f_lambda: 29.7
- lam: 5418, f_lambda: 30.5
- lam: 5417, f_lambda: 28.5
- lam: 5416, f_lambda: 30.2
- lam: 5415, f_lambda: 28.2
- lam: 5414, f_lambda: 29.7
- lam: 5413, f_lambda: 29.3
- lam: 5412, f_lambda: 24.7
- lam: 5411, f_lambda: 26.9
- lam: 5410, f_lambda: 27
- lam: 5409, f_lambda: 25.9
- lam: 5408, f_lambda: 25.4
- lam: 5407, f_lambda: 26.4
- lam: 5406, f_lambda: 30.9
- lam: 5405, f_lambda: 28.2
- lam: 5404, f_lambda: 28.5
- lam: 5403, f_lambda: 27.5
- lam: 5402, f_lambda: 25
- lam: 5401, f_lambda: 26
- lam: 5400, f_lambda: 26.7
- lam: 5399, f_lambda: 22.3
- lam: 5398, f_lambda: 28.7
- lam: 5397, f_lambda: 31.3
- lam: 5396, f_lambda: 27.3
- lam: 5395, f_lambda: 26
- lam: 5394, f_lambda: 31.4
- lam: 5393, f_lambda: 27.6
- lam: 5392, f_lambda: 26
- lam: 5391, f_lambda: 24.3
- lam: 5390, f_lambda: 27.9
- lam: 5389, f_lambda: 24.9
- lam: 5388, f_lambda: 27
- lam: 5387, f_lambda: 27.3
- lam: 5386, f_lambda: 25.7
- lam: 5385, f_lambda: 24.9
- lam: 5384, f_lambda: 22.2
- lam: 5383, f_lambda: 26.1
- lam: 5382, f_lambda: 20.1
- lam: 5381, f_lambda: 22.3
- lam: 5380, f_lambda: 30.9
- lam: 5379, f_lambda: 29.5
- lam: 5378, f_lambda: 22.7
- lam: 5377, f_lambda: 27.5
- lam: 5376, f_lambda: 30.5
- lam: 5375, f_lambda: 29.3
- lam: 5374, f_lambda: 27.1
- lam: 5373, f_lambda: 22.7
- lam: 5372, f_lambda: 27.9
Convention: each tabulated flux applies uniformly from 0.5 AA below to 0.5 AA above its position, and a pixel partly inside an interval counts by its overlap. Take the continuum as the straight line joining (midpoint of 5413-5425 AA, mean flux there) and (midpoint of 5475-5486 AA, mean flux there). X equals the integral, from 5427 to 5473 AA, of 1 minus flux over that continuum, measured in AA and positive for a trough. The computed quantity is 4.4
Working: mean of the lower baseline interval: 29.2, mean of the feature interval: 26.2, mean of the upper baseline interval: 28.7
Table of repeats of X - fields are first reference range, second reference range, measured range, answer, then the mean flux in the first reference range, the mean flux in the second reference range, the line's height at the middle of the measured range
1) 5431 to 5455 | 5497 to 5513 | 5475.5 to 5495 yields -0.7 AA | 26.5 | 27.1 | 26.9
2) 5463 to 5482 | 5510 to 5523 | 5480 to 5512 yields -1.0 AA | 26.9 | 26.4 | 26.7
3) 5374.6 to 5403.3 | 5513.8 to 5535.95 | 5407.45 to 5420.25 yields -0.8 AA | 26.5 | 26.3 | 26.5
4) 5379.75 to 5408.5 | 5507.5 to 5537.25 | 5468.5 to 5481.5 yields 0.1 AA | 26.5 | 26.5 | 26.5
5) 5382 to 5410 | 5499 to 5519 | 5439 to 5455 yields 0.5 AA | 26.6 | 26.7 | 26.7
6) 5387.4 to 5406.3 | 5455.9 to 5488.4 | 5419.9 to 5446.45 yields 0.0 AA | 27.2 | 26.8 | 27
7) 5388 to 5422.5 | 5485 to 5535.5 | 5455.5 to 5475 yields 0.9 AA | 27.7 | 26.7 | 27.1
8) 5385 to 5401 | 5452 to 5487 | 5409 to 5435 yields -1.0 AA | 26.9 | 26.8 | 26.8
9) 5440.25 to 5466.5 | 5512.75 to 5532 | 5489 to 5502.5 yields -0.6 AA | 26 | 26.3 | 26.1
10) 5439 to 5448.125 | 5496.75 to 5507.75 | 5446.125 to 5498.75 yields -0.4 AA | 26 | 27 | 26.5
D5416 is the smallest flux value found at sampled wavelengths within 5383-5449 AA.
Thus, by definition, 22.2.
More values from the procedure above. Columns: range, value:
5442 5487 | 22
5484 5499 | 23.4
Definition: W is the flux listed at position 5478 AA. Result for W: 27.5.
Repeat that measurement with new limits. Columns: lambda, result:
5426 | 27.2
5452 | 23.9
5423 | 27.9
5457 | 29.2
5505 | 24.8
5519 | 23.3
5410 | 27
